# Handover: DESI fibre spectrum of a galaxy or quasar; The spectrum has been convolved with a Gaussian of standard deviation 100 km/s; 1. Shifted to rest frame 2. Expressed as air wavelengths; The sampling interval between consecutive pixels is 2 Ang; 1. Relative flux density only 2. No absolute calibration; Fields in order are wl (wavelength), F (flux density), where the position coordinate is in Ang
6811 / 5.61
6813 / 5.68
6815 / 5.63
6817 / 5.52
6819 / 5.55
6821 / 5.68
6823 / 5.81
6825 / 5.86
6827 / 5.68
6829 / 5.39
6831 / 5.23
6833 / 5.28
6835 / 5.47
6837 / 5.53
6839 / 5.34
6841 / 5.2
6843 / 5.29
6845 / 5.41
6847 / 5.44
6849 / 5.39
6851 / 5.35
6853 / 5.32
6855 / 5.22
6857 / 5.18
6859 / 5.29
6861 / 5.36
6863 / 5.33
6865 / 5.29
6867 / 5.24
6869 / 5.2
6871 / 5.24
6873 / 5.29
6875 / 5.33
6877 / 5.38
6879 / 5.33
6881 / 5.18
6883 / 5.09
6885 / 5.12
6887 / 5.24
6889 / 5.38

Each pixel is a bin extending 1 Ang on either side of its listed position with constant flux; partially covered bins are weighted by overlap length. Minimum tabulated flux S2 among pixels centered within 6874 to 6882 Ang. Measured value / 5.18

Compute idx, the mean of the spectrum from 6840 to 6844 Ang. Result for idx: 5.25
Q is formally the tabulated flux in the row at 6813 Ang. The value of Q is 5.68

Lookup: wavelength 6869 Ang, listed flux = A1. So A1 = 5.2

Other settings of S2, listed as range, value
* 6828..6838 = 5.23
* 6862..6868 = 5.24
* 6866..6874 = 5.2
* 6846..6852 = 5.35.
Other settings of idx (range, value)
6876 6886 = 5.22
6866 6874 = 5.24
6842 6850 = 5.38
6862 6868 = 5.29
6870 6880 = 5.31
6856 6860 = 5.23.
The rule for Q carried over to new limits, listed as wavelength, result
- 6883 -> 5.09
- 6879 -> 5.33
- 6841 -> 5.2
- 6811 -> 5.61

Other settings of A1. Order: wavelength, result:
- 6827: 5.68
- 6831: 5.23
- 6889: 5.38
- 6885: 5.12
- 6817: 5.52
